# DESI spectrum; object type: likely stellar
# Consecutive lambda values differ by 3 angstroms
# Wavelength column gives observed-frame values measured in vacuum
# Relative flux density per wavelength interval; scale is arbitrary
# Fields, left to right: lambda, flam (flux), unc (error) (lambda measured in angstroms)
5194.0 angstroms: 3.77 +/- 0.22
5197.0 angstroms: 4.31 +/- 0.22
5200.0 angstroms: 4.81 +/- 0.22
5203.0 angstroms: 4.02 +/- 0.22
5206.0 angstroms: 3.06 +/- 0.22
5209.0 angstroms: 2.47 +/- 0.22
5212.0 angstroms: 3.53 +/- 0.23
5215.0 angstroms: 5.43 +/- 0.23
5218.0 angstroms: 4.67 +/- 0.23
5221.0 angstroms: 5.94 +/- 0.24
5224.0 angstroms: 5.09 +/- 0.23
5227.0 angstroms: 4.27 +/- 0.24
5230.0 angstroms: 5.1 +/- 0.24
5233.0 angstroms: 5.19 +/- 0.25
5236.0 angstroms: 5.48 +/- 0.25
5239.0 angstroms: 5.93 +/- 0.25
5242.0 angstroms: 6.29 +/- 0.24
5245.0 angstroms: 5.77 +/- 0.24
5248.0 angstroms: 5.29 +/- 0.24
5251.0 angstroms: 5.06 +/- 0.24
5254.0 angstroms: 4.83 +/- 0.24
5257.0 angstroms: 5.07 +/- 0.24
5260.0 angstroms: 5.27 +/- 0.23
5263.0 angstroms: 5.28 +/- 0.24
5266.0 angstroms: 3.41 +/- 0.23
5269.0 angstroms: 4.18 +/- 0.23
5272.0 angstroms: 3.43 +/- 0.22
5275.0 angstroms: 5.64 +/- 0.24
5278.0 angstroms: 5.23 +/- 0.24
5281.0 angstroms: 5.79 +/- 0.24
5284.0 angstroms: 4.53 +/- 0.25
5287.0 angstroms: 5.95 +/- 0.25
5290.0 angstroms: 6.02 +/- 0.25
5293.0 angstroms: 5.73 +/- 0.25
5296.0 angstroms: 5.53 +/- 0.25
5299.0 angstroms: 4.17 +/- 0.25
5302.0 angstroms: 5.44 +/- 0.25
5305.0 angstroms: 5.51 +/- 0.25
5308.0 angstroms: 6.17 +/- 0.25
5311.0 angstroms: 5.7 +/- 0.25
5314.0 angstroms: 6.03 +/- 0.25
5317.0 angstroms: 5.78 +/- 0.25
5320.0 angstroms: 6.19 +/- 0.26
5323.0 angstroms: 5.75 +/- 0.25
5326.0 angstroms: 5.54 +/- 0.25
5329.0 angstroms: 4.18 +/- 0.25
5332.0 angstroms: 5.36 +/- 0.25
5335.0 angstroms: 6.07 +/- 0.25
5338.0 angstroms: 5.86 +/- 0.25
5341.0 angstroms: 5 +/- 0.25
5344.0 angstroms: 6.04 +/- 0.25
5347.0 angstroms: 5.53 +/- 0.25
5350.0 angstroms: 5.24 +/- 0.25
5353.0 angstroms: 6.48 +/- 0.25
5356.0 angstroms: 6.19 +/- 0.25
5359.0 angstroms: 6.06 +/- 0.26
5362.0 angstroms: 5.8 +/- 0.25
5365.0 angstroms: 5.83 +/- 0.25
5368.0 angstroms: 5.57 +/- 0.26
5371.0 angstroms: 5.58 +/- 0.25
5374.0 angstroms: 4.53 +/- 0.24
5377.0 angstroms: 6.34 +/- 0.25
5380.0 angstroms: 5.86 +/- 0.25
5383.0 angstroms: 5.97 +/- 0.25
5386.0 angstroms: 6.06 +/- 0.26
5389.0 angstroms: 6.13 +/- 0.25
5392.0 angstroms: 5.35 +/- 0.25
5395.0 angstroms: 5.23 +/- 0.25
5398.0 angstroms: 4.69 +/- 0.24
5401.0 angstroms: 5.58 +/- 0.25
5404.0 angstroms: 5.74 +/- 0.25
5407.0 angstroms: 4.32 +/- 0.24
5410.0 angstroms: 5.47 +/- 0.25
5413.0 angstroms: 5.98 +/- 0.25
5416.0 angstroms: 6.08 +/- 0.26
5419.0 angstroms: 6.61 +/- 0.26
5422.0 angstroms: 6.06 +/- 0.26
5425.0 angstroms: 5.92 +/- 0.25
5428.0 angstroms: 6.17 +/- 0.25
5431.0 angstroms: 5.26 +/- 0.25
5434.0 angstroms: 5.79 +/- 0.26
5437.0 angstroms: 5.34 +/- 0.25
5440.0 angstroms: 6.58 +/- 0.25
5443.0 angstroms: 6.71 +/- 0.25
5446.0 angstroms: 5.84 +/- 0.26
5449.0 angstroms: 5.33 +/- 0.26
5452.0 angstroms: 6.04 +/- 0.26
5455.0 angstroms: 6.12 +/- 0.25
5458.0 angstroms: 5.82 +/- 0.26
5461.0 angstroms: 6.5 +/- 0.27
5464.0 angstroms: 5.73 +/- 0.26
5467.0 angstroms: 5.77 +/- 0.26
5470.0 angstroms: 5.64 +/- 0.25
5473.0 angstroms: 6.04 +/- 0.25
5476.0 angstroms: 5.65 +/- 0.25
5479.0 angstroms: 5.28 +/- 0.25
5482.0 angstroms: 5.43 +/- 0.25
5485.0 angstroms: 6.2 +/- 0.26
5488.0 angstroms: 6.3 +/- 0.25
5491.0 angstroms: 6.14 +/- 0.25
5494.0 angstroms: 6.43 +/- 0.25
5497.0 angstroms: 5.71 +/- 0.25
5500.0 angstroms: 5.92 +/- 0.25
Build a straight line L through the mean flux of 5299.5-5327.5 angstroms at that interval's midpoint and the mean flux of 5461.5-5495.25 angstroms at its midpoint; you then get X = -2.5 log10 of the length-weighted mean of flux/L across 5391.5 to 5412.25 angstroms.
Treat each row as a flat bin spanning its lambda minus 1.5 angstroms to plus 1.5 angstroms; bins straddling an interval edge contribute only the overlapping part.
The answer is 0.12 mag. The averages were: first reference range 5.73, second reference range 5.89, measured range 5.22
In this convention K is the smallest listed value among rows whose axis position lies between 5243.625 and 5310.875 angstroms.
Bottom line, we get 3.41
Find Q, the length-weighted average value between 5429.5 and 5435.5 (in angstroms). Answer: 5.52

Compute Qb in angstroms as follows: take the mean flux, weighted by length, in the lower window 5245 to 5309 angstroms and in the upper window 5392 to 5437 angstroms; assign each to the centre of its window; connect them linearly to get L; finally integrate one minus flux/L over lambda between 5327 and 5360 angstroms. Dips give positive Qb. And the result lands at -1.6 angstroms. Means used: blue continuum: 5.13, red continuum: 5.62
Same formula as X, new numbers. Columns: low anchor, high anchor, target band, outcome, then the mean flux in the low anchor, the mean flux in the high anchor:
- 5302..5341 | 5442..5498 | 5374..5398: 0.01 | 5.64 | 5.93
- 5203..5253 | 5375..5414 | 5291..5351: -0.06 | 4.88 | 5.58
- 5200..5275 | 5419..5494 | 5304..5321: -0.14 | 4.77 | 5.93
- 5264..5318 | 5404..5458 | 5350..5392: -0.05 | 5.23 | 5.86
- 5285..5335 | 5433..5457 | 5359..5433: 0.03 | 5.57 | 5.97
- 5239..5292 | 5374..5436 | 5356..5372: -0.05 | 5.15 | 5.7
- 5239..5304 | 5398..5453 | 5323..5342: 0.01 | 5.16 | 5.79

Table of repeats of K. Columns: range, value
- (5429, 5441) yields 5.26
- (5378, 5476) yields 4.32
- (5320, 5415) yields 4.18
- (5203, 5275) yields 2.47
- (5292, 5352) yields 4.17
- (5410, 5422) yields 5.47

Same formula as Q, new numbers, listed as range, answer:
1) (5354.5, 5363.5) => 6.02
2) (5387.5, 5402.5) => 5.4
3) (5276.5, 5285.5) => 5.18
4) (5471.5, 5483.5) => 5.6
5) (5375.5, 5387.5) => 6.06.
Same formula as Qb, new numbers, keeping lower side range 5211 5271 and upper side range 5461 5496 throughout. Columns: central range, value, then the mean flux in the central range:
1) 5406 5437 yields -0.40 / 5.77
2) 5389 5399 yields 0.59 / 5.27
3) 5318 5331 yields -0.19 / 5.43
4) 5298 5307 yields 0.21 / 5.15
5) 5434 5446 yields -0.73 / 6.11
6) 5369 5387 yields -0.55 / 5.71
